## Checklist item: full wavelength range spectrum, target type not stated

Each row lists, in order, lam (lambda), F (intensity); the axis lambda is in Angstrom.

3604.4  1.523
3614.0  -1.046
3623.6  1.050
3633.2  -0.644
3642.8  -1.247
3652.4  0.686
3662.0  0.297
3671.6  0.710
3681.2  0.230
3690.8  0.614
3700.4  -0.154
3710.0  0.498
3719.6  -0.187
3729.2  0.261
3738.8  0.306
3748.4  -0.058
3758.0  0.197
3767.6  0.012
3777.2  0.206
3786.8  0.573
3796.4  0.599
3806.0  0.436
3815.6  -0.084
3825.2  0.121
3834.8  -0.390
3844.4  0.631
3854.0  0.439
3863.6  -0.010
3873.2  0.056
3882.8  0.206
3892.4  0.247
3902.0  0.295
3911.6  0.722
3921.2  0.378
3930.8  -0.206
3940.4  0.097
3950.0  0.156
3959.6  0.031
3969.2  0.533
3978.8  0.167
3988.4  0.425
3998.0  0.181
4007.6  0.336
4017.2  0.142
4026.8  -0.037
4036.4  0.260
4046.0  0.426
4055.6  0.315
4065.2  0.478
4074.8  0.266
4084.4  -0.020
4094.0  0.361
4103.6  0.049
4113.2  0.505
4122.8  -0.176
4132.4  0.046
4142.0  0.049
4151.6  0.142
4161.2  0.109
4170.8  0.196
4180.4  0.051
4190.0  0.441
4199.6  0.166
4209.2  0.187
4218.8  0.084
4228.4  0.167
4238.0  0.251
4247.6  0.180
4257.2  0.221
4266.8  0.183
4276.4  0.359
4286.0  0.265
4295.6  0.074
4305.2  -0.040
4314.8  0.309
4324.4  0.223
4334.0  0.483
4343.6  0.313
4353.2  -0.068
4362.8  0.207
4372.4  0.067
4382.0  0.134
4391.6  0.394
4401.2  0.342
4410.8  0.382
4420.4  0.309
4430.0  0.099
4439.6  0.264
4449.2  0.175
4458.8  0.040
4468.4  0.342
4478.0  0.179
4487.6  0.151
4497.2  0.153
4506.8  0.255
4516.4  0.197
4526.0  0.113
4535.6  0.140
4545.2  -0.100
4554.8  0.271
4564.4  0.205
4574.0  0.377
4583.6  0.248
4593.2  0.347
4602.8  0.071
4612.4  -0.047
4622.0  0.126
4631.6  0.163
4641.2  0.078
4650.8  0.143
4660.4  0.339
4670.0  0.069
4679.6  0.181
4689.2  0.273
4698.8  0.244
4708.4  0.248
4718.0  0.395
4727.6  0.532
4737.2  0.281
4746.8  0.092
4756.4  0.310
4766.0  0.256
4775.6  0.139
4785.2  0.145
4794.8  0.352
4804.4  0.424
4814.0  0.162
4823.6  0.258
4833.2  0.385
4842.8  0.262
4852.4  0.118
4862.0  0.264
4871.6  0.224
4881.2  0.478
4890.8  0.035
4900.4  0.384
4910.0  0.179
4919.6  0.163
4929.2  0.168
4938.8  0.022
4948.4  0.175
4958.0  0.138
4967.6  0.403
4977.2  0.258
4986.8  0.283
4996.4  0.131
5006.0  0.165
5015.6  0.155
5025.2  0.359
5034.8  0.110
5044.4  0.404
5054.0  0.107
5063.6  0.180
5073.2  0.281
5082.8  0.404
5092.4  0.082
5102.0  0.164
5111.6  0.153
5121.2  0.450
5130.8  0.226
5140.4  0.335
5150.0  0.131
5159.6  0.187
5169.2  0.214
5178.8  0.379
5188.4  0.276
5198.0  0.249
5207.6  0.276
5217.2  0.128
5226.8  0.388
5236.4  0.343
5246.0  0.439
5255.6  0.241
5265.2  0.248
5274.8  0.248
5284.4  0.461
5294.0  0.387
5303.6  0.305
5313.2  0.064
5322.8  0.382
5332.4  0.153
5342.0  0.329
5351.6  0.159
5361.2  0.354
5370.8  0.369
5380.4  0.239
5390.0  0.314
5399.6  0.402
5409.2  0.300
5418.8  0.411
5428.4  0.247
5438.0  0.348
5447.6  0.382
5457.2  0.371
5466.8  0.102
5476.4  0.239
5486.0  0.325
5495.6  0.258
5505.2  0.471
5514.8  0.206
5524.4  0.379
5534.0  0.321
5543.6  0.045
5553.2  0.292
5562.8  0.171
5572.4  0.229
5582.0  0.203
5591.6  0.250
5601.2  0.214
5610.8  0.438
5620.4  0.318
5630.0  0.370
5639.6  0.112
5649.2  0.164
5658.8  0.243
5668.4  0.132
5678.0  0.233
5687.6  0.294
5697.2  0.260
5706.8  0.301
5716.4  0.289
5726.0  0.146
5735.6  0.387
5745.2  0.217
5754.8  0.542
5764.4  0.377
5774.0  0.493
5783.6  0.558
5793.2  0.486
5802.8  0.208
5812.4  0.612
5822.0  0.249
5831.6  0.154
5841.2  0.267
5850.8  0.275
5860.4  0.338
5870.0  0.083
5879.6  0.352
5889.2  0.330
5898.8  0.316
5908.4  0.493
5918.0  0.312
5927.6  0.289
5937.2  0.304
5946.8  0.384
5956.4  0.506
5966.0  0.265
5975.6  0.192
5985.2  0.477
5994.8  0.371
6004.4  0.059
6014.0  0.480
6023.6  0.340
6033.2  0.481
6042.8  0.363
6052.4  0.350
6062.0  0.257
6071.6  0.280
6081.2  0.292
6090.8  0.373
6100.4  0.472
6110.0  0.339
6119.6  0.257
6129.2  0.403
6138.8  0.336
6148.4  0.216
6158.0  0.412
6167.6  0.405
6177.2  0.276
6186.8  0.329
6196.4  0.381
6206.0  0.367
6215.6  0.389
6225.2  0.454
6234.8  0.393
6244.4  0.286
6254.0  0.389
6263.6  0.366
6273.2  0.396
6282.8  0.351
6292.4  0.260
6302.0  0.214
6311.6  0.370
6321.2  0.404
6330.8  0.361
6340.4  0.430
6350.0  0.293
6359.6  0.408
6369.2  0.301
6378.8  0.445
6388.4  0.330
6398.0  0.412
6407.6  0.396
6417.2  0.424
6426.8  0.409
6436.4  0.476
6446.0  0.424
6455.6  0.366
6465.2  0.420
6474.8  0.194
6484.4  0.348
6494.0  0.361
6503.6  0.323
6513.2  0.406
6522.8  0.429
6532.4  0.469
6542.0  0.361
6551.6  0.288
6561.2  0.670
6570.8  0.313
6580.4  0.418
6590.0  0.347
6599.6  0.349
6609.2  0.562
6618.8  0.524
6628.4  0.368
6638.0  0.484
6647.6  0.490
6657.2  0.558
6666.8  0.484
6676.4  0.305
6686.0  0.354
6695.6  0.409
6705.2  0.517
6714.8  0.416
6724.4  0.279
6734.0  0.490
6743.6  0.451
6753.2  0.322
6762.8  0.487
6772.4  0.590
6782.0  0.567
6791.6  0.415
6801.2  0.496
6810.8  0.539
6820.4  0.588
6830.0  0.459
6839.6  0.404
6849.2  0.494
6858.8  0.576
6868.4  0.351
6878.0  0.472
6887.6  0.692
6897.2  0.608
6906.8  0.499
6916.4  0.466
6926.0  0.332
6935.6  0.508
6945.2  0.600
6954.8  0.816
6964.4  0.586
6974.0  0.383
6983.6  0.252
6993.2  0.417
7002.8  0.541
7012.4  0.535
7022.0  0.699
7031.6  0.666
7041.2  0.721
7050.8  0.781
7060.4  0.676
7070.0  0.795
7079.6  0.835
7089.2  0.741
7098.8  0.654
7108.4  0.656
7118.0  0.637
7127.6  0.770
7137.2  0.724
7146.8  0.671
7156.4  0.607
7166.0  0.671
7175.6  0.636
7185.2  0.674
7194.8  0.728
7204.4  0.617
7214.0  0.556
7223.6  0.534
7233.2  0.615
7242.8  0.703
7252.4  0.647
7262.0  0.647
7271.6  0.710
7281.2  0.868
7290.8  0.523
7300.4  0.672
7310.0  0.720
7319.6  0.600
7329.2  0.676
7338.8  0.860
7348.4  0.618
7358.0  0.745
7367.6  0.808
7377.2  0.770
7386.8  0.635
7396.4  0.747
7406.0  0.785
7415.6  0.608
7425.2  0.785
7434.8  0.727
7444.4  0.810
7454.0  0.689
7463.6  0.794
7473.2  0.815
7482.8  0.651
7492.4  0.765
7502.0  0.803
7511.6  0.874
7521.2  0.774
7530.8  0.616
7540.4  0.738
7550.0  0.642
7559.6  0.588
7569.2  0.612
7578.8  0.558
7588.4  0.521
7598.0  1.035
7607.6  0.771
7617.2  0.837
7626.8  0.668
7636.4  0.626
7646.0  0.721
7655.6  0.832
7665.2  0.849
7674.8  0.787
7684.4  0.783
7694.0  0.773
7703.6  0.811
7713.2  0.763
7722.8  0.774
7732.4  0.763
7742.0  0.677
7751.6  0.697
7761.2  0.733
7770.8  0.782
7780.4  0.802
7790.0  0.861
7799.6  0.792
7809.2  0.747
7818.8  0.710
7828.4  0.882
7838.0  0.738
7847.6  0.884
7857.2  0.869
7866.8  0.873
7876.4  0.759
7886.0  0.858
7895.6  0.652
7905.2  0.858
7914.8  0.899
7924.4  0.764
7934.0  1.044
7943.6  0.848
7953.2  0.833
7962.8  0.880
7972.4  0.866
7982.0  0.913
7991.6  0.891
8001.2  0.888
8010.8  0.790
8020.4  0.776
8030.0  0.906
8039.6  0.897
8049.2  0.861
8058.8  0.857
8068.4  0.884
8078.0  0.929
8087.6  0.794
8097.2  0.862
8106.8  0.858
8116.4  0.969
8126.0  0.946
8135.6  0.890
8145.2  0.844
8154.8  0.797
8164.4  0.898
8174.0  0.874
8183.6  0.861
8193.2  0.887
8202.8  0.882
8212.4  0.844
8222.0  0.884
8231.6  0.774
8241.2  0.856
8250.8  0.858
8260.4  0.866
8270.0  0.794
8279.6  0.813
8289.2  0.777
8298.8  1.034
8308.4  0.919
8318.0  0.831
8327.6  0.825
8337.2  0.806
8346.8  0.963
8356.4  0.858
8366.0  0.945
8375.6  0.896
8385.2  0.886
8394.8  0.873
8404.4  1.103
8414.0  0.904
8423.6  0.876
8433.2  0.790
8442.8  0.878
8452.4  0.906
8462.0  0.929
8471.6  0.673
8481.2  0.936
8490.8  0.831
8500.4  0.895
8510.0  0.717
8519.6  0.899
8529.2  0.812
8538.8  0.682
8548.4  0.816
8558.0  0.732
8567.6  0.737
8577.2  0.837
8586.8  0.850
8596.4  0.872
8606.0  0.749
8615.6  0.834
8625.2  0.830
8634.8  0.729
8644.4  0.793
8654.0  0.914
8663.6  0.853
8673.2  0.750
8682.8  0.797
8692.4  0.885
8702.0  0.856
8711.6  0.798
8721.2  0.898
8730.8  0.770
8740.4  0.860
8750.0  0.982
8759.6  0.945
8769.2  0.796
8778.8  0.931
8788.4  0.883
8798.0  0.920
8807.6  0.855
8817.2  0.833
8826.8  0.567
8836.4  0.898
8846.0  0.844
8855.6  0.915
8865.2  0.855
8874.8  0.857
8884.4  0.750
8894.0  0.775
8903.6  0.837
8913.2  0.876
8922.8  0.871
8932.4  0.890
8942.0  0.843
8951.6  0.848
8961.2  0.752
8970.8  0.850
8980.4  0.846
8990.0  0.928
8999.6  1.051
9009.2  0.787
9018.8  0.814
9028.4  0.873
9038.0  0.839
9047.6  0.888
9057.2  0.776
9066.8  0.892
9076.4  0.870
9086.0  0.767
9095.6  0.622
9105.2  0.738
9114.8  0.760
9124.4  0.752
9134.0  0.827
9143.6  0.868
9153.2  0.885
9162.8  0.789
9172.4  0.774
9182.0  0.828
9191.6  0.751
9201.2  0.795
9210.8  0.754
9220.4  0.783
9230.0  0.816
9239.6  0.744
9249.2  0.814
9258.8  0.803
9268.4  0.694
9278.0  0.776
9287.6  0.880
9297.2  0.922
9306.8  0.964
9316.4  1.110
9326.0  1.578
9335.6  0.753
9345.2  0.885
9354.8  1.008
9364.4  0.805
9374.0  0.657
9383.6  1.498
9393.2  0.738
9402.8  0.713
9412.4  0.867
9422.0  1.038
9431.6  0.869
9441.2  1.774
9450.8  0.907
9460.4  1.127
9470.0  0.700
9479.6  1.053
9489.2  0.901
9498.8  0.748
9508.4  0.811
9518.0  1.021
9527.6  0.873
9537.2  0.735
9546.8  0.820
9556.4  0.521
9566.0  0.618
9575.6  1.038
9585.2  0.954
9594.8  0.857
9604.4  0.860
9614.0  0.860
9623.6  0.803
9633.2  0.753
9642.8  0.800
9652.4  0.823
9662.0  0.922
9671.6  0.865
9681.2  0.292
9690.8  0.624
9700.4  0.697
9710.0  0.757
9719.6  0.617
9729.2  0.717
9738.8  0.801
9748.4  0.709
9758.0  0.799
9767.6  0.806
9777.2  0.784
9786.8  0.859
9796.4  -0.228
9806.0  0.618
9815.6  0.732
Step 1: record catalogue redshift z 0.759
